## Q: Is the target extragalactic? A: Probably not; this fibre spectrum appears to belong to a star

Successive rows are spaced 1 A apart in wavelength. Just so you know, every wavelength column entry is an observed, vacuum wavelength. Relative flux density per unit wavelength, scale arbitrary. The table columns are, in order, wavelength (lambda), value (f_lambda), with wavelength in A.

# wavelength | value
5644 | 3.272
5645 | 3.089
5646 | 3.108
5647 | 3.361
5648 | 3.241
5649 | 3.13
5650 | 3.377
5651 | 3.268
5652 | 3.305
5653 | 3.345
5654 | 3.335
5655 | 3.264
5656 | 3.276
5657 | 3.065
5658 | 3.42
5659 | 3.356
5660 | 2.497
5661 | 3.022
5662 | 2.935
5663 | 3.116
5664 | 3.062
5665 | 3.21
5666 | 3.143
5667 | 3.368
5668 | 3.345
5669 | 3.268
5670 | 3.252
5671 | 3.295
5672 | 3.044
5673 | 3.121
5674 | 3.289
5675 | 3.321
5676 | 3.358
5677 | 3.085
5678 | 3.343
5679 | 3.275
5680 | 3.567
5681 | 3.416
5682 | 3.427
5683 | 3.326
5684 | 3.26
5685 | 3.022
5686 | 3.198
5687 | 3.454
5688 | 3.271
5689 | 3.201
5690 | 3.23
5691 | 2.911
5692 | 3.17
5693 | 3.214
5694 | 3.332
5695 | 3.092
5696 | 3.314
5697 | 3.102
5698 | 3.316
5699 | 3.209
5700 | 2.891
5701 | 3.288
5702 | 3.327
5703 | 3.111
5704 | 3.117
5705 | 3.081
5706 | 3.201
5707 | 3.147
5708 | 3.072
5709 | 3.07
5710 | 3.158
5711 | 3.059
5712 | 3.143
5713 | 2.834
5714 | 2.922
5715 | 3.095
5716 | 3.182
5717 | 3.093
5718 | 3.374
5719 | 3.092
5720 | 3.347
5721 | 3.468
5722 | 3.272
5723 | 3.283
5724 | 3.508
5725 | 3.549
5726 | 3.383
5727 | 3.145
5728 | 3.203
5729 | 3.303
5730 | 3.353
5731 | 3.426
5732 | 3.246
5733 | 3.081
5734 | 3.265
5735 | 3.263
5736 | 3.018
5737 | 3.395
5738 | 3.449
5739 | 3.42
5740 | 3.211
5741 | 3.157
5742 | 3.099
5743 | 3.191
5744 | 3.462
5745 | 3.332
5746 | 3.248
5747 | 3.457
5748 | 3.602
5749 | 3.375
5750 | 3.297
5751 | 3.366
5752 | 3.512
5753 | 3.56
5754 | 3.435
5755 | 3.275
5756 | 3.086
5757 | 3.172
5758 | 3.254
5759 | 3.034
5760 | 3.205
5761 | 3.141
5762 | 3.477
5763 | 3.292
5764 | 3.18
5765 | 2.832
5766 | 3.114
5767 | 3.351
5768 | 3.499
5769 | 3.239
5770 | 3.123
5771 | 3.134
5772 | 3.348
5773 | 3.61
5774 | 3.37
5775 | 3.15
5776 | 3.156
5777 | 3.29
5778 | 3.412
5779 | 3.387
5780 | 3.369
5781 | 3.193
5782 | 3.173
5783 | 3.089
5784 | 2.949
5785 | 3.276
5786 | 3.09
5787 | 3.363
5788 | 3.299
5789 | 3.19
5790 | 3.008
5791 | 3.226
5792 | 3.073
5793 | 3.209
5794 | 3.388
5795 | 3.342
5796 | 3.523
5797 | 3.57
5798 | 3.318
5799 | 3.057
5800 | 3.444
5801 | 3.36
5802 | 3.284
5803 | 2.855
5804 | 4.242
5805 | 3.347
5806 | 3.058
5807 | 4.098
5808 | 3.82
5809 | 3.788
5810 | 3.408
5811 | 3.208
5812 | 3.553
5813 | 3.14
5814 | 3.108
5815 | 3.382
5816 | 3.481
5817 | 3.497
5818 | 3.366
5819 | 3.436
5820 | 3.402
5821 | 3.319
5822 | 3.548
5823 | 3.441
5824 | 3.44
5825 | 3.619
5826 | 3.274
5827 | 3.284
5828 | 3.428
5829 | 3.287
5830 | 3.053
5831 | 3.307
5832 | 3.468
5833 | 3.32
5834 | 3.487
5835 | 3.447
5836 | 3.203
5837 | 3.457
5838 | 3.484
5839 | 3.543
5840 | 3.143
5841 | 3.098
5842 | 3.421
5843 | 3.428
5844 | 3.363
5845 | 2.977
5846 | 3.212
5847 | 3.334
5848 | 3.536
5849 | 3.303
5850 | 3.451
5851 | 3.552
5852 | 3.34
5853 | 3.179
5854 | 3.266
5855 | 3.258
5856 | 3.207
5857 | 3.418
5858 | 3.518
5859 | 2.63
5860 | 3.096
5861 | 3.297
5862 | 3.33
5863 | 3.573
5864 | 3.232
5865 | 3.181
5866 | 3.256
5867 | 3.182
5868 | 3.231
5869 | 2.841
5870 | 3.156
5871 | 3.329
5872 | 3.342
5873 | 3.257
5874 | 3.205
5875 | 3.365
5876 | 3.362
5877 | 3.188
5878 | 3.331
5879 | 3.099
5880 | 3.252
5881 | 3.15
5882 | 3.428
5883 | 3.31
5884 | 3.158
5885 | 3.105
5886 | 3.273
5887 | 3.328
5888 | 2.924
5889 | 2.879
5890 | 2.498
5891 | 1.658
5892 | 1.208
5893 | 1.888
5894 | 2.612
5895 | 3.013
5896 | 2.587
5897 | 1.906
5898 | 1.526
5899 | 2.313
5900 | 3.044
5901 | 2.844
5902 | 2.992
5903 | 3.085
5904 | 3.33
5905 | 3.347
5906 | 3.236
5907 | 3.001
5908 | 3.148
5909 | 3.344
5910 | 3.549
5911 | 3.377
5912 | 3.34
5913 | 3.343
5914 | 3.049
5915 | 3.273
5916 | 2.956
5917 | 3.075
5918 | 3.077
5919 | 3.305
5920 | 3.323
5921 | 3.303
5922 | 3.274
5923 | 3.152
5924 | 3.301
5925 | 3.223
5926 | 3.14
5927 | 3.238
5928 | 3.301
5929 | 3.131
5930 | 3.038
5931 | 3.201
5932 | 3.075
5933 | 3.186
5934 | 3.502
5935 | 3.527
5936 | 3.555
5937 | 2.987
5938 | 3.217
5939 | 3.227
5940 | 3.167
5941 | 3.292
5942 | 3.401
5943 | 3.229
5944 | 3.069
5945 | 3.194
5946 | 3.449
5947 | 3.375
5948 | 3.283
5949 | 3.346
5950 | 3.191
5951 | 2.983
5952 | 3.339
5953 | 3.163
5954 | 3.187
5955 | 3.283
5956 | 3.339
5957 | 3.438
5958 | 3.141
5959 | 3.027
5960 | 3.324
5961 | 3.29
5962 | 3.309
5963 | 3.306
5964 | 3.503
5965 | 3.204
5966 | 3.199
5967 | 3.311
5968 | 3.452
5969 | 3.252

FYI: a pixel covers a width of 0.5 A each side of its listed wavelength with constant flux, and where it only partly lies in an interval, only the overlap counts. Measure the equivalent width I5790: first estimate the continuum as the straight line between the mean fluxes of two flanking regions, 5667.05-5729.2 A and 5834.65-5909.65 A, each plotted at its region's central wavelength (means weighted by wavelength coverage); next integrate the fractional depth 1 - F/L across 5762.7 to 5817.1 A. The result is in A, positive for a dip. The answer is -2.73 A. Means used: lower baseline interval 3.22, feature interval 3.31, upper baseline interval 3.09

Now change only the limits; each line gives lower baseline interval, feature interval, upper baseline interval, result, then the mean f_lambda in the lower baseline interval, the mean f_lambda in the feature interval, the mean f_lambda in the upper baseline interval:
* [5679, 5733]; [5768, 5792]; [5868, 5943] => -0.6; 3.22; 3.24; 3.07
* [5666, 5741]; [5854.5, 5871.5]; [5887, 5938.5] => -1.0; 3.23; 3.22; 2.99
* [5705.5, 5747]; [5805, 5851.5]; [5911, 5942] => -2.3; 3.23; 3.39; 3.23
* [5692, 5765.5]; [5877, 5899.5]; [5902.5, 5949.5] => 3.7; 3.24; 2.71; 3.25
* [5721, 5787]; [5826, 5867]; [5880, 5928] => -2.9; 3.28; 3.31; 2.97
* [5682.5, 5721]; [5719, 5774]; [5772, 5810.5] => -0.7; 3.17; 3.3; 3.34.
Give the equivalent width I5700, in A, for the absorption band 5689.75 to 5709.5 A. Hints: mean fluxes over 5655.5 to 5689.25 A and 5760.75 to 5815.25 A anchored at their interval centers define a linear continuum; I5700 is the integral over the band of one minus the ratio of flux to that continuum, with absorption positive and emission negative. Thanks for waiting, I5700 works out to 0.5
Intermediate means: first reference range 3.22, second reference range 3.31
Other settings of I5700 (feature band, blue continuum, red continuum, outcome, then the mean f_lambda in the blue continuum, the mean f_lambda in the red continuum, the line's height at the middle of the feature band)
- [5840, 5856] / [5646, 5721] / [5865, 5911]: -1.6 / 3.2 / 2.96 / 3.01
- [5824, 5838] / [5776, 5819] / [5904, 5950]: -0.2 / 3.34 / 3.25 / 3.31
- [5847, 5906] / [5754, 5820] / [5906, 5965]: 4.1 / 3.3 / 3.25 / 3.27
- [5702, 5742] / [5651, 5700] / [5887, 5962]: -0.3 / 3.22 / 3.07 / 3.19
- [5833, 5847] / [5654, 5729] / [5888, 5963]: -0.9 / 3.21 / 3.08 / 3.12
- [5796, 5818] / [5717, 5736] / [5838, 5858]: -0.8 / 3.3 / 3.33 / 3.32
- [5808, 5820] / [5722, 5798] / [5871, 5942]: -0.8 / 3.28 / 3.06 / 3.2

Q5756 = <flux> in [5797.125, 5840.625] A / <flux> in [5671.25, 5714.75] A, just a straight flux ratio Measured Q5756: 1.1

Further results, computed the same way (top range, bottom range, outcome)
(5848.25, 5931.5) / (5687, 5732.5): 0.96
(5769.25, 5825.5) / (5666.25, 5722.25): 1.04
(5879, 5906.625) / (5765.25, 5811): 0.84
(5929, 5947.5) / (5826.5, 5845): 0.98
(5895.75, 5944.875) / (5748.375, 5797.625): 0.96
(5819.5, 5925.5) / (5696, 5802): 0.97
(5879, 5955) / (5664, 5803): 0.95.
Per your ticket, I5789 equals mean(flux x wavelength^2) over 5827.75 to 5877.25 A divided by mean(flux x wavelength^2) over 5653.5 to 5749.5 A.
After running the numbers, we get 1.1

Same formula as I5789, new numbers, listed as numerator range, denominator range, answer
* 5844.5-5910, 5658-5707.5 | 1.02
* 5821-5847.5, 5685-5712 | 1.11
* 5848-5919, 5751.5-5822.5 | 0.96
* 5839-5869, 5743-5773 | 1.03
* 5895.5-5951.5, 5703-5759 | 1.03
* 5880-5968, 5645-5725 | 1.05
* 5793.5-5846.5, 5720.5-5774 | 1.05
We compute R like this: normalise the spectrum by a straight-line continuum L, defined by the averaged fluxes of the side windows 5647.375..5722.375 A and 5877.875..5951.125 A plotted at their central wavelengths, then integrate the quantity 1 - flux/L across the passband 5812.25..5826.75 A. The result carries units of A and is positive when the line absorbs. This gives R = -1.2 A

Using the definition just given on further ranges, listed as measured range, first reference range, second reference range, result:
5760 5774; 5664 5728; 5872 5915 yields -0.6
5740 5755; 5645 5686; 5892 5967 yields -0.7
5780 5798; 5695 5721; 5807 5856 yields 0.3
